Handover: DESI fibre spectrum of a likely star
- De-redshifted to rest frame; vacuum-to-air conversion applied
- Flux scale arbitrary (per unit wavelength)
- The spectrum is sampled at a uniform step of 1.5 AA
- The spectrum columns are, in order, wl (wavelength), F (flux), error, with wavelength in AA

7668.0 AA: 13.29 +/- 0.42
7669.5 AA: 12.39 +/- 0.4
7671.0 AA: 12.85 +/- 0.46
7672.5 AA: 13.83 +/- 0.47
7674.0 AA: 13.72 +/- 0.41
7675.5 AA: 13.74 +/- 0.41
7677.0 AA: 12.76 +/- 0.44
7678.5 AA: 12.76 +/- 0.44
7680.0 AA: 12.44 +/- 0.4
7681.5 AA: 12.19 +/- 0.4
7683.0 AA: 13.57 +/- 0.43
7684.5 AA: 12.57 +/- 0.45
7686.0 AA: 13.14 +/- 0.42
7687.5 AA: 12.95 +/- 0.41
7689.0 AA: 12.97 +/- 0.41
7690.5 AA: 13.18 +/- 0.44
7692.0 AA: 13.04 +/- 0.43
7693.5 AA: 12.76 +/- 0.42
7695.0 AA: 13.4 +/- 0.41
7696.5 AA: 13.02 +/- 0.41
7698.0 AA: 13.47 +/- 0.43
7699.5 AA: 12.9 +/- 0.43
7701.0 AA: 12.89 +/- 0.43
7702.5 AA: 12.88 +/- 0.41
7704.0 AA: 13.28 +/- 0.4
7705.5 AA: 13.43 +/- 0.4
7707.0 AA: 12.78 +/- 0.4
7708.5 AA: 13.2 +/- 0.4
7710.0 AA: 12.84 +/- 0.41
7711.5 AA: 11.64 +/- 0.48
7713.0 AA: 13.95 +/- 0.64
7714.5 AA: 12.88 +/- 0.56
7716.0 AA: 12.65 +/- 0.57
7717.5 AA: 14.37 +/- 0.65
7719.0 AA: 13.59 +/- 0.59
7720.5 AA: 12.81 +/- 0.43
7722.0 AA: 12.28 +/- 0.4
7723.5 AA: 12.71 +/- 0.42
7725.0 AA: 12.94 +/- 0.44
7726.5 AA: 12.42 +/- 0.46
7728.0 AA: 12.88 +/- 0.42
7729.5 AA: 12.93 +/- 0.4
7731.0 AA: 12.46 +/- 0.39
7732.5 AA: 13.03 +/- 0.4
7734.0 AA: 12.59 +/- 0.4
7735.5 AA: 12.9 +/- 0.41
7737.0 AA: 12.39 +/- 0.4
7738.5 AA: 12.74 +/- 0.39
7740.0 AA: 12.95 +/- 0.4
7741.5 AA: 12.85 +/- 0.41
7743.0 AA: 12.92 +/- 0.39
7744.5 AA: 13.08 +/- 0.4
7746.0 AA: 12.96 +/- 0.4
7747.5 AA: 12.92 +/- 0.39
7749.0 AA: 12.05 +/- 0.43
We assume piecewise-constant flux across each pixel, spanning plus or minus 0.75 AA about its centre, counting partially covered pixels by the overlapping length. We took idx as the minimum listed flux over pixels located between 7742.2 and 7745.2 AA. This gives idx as 12.92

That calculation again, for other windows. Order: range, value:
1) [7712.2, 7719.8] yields 12.65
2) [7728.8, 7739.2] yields 12.39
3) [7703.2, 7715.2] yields 11.64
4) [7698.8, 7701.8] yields 12.89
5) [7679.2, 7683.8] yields 12.19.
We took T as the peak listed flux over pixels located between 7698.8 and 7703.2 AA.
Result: 12.9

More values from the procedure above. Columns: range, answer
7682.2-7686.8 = 13.57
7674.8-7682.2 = 13.74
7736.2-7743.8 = 12.95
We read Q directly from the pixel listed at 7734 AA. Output 12.59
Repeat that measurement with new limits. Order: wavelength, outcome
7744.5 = 13.08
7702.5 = 12.88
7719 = 13.59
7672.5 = 13.83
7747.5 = 12.92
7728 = 12.88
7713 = 13.95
